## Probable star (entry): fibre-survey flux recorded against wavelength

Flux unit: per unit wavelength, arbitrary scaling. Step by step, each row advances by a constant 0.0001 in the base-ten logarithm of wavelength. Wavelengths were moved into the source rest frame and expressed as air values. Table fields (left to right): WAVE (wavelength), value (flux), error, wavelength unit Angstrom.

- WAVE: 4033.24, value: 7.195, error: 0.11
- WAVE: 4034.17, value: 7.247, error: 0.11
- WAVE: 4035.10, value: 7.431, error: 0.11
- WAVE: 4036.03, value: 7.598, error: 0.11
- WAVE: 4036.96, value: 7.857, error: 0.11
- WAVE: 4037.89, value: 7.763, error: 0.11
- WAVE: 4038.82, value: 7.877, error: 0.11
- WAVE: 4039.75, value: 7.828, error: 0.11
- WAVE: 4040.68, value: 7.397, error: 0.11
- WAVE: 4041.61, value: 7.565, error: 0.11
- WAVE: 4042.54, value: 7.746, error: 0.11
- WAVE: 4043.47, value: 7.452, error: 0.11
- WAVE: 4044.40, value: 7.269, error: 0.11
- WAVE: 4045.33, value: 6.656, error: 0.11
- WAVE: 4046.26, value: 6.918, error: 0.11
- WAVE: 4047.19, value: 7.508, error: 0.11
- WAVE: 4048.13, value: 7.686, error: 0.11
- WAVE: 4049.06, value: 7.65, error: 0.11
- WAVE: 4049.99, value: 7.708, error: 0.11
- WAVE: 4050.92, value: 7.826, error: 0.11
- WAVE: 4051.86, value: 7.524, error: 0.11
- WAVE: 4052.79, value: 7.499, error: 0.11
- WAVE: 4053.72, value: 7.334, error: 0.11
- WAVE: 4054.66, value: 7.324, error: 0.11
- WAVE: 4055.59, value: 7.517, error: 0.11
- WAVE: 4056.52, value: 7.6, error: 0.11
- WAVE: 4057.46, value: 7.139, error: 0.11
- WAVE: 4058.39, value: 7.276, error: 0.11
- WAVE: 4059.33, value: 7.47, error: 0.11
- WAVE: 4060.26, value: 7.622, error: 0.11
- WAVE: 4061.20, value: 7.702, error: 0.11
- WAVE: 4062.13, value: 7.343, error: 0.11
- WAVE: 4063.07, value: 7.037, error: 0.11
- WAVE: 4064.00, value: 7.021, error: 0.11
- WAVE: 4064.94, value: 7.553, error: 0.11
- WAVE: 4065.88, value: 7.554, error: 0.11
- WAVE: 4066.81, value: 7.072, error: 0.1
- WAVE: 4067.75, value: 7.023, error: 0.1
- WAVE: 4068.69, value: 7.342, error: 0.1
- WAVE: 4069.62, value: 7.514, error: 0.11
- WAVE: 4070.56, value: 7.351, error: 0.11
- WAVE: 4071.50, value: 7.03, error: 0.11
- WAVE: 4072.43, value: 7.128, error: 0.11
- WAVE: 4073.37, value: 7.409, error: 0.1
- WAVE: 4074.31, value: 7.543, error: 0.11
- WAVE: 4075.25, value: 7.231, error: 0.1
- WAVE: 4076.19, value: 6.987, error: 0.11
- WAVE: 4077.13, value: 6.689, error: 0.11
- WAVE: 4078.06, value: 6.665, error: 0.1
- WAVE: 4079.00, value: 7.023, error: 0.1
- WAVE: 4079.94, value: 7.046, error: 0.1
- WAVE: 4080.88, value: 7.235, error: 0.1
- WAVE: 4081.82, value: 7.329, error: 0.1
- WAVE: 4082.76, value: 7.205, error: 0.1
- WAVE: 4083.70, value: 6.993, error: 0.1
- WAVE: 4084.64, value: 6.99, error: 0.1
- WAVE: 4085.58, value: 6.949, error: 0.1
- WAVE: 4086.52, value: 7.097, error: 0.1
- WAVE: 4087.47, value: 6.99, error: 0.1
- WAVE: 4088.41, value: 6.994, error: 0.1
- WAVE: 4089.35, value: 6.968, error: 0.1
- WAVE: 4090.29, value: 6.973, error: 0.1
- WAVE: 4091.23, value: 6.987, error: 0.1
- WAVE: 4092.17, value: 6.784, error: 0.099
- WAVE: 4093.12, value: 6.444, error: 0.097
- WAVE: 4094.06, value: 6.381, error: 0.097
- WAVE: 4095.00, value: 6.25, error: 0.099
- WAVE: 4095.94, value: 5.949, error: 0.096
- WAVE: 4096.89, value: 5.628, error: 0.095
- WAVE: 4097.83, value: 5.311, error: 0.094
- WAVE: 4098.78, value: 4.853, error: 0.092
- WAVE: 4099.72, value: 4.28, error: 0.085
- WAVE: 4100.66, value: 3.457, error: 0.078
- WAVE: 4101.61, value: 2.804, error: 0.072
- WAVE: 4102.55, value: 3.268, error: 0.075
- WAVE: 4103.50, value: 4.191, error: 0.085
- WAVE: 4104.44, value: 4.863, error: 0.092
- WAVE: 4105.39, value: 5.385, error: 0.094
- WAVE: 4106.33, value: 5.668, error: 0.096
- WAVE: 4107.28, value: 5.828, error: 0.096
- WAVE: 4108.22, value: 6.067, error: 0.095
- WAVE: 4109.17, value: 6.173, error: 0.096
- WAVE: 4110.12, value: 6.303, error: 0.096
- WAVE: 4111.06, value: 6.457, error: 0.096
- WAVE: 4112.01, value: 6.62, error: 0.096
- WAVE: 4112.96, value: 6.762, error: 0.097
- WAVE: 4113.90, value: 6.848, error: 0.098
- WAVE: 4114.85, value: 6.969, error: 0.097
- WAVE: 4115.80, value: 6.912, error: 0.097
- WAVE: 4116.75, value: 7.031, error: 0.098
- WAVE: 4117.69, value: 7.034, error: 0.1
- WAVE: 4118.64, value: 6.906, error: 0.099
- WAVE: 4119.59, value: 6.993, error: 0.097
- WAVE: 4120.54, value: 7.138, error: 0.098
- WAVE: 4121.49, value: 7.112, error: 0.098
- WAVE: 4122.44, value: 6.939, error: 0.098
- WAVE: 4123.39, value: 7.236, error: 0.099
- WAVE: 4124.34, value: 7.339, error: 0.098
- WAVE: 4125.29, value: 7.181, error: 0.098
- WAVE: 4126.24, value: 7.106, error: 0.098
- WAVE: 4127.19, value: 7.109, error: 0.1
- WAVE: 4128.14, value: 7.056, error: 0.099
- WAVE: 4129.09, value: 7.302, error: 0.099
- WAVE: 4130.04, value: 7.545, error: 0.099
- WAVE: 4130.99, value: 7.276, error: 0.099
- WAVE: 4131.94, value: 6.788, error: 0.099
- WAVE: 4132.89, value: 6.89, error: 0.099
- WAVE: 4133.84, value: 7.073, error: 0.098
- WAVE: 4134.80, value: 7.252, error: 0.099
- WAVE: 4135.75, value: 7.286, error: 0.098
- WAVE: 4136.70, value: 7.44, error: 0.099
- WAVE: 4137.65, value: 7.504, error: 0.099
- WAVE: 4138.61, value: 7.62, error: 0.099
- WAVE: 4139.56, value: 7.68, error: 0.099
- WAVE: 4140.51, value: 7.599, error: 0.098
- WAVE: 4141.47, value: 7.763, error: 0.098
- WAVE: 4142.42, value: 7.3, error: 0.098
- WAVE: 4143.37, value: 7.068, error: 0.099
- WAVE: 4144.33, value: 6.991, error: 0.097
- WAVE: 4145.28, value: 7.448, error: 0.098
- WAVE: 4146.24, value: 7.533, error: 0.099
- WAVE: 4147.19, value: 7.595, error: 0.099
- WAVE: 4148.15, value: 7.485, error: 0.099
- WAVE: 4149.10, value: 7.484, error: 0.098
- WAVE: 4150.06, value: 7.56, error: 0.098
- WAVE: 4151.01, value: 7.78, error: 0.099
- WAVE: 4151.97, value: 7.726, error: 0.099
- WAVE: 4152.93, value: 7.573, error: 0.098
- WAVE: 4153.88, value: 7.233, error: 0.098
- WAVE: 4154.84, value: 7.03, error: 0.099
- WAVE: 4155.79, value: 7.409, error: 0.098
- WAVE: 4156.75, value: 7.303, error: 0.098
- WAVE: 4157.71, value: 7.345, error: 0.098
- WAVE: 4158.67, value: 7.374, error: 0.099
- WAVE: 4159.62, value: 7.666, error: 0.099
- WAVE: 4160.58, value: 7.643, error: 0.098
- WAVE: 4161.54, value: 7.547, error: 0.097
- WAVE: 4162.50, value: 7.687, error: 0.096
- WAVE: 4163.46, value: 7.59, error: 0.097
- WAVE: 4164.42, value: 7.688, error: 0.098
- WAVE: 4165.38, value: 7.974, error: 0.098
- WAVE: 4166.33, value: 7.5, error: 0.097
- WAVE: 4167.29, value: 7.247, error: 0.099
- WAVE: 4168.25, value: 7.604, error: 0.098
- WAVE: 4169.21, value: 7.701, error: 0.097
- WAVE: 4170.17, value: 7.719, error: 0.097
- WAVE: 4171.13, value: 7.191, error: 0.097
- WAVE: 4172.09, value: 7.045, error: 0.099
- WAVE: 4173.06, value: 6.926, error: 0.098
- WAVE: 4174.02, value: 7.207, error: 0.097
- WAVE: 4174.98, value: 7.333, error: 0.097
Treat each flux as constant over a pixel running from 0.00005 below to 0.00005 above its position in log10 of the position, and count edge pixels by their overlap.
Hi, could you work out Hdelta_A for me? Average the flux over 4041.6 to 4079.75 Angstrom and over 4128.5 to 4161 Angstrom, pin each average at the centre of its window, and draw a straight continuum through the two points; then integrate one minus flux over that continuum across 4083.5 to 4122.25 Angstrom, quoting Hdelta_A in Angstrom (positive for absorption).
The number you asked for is 6.45 Angstrom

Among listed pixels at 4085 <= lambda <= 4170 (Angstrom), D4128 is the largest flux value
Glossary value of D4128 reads 7.974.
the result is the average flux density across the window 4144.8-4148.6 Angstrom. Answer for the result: 7.51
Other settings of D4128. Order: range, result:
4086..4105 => 7.097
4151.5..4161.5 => 7.726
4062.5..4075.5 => 7.554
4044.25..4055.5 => 7.826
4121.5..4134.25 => 7.545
